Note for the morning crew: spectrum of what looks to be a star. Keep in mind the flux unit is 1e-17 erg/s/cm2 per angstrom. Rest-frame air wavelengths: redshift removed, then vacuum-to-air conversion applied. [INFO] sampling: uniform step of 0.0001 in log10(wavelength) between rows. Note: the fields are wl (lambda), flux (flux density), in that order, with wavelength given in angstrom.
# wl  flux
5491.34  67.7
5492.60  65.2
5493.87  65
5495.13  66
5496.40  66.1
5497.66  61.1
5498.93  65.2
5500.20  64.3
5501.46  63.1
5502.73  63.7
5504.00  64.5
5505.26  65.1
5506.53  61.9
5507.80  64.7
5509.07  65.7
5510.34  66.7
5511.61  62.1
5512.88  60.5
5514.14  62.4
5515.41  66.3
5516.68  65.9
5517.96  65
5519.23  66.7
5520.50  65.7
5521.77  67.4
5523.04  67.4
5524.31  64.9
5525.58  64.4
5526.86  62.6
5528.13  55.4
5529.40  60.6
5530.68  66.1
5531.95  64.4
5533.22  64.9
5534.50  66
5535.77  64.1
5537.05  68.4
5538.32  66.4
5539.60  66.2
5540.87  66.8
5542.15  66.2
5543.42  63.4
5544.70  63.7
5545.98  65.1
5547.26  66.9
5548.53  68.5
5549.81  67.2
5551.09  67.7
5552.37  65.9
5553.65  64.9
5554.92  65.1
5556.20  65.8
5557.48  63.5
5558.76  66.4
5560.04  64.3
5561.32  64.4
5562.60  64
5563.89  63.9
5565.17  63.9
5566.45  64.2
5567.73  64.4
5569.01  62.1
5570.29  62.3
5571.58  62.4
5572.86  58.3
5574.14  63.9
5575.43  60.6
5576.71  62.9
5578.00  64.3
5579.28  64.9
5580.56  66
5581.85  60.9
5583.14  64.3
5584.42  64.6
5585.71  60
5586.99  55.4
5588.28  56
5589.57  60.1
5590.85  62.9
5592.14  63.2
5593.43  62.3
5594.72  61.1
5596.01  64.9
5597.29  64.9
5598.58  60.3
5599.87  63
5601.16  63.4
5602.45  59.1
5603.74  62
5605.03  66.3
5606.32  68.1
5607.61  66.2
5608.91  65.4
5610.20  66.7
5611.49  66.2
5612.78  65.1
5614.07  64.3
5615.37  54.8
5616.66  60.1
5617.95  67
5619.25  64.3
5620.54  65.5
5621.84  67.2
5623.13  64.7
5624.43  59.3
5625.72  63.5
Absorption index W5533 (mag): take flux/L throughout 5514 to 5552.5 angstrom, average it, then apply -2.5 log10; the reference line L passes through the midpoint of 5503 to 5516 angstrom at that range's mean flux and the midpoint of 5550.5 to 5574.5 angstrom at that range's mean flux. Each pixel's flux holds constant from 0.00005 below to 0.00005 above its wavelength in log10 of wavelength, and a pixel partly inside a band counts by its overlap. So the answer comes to -0.02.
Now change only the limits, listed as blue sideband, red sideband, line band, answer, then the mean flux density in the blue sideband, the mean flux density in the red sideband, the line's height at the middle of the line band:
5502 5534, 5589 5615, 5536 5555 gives -0.035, 64.2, 63.7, 64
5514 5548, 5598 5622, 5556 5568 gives 0.002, 65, 63.9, 64.5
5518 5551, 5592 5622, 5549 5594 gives 0.021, 65.2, 63.8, 64.5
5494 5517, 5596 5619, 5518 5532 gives -0.001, 64.2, 63.7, 64.1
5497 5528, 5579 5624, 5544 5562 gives -0.031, 64.3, 63.1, 63.8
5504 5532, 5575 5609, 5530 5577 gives -0.022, 64.2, 62.7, 63.5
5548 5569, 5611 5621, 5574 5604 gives 0.036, 65.1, 63.3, 64.2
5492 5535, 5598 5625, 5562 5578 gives 0.021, 64.3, 63.8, 64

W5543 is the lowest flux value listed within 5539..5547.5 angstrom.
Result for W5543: 63.4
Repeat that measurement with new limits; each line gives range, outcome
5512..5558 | 55.4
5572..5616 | 54.8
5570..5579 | 58.3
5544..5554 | 63.7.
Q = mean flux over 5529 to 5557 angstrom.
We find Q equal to 65.7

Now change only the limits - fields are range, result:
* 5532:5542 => 66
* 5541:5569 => 65.2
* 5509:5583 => 64.5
